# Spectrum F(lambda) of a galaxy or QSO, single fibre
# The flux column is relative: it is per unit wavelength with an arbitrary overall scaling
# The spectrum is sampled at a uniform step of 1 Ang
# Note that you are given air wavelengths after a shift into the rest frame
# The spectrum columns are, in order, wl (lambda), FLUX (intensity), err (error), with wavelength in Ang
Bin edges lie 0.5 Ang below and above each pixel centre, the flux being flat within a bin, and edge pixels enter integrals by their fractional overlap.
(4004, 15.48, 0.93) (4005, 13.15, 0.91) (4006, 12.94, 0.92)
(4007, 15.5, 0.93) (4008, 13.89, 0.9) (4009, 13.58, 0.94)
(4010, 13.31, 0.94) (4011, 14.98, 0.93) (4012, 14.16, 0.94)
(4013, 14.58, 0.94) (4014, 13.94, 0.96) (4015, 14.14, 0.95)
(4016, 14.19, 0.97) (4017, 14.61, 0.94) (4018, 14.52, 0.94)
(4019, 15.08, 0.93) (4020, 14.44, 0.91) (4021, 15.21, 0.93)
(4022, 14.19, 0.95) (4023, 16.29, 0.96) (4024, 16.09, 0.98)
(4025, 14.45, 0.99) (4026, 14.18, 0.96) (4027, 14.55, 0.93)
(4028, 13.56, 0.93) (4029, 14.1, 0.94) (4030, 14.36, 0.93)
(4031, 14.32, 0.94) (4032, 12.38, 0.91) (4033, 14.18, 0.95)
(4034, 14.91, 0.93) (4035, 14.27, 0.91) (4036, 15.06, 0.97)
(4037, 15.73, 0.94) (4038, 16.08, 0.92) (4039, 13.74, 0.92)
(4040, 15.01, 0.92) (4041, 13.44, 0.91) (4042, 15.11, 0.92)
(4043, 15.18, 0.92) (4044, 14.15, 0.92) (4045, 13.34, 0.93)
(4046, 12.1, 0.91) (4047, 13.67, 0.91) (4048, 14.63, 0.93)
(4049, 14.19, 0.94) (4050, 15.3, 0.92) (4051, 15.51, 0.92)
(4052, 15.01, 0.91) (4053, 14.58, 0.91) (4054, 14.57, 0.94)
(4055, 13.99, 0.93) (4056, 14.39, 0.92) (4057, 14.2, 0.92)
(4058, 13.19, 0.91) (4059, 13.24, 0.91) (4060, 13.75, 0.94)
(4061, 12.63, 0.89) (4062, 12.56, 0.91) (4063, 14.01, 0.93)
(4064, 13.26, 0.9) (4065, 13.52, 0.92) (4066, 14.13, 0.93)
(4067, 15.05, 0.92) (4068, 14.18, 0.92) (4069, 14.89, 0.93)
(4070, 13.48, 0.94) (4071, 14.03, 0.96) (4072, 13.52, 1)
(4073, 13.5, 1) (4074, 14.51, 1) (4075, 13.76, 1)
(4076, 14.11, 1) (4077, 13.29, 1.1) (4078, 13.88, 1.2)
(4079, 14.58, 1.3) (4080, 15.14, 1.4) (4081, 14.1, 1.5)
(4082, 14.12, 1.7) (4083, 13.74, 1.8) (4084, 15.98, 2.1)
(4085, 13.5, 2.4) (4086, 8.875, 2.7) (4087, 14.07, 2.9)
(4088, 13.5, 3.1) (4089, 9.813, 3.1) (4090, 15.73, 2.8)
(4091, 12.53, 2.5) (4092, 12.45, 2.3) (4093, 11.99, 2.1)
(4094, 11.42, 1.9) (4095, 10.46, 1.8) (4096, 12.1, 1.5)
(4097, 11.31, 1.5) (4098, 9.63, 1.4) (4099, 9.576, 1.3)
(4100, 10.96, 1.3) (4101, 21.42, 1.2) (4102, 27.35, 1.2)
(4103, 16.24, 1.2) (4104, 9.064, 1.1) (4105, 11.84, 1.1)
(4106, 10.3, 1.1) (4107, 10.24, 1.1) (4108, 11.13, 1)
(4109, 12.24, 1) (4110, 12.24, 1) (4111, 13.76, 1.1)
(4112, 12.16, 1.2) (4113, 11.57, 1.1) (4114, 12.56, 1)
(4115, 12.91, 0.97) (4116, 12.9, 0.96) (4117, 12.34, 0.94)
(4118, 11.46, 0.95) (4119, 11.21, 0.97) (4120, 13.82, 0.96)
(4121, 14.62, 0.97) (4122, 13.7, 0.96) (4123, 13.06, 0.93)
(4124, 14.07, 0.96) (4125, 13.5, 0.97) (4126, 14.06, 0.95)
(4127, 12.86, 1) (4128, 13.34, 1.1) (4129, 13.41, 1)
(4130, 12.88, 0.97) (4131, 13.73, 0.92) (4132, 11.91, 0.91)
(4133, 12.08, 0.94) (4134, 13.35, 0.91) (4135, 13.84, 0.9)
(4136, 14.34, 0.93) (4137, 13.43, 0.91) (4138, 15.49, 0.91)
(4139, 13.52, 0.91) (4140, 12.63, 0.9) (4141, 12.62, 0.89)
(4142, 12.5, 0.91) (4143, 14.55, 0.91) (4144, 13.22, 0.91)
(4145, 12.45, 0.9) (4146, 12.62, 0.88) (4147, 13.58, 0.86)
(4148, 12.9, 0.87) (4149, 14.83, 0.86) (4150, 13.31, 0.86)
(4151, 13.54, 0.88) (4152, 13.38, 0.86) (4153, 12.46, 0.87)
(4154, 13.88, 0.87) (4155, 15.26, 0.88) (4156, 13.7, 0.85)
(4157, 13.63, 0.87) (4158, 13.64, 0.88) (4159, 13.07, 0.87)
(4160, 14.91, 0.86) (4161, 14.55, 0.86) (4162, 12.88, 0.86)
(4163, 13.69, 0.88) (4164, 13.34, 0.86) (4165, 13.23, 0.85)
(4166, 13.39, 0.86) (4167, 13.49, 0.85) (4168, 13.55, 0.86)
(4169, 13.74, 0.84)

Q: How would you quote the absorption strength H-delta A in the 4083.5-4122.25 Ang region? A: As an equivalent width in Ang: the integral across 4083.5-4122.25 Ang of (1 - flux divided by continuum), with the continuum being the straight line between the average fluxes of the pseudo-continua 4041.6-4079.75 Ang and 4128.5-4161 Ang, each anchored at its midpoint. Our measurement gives 2.7 Ang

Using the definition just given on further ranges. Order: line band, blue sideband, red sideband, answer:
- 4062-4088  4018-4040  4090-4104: 0.1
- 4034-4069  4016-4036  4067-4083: 0.2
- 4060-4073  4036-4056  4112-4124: 0.2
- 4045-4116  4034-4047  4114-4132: 1.8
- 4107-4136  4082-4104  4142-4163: 1.3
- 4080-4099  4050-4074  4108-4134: 1.4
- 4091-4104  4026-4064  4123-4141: 0.2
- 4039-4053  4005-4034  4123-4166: -0.2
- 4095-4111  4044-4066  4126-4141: 0.7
